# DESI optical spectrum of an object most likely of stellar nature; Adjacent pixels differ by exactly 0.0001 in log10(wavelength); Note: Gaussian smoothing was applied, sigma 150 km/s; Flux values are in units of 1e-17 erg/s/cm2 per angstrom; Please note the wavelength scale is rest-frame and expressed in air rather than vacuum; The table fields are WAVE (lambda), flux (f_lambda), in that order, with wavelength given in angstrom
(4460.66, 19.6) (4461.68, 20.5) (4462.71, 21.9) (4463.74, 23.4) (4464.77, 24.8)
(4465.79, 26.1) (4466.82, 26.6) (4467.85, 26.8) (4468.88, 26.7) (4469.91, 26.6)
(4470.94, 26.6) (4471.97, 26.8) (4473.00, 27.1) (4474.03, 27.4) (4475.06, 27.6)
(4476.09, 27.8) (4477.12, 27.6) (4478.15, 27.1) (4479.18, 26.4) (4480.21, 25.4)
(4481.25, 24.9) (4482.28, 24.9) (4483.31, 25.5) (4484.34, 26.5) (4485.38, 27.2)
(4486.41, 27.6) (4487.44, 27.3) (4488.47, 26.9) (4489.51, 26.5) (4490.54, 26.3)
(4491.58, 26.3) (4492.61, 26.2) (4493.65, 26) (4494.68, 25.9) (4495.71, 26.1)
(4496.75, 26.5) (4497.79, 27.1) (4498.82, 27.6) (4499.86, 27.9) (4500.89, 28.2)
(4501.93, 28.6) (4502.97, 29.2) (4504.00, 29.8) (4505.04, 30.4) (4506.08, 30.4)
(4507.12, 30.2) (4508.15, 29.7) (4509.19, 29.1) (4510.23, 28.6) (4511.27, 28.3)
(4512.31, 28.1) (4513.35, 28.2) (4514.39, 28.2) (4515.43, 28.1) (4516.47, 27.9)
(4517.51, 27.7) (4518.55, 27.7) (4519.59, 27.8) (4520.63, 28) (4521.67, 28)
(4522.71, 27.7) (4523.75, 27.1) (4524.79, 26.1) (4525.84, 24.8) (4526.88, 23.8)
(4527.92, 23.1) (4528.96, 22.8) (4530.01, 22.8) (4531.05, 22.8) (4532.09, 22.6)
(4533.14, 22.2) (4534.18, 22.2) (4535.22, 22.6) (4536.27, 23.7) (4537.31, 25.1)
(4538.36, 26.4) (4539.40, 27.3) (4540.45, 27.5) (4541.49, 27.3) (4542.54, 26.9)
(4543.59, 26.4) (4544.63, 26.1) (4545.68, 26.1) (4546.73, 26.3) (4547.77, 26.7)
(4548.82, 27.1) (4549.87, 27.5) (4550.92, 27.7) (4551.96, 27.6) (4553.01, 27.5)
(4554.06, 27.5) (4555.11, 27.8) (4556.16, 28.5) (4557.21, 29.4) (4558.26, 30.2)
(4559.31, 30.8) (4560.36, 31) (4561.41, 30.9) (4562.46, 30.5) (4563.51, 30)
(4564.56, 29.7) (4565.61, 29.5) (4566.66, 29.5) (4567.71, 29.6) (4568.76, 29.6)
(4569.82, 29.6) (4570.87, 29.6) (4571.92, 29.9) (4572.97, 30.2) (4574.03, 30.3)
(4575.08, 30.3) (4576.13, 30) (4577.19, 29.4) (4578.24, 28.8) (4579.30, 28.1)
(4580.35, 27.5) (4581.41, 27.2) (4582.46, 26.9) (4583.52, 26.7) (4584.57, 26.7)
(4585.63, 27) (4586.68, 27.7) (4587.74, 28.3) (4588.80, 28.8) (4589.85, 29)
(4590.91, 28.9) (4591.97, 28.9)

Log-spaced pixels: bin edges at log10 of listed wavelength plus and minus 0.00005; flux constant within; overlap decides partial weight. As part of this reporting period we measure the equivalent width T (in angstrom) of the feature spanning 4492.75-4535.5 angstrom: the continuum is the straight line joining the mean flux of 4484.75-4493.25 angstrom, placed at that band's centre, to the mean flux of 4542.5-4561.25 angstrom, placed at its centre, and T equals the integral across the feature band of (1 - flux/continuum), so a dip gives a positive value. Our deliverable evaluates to 0.6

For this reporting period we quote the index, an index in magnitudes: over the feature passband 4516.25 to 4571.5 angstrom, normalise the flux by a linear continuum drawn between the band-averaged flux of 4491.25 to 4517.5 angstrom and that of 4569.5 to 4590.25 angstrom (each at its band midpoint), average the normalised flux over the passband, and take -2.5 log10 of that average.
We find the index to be 0.051 mag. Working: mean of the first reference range 28.1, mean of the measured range 27.1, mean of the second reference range 28.6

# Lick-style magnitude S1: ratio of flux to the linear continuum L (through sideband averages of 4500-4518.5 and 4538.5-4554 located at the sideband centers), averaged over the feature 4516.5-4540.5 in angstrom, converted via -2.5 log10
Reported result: 0.11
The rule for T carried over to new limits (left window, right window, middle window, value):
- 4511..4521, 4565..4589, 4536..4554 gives 1.0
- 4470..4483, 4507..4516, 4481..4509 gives 0.3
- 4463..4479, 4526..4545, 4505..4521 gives -2.1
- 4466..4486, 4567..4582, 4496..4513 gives -0.8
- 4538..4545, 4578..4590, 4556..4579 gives -2.1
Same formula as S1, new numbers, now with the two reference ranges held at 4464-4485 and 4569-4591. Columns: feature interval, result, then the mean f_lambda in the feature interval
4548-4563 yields -0.03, 28.8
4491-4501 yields 0.01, 26.7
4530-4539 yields 0.18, 23.5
